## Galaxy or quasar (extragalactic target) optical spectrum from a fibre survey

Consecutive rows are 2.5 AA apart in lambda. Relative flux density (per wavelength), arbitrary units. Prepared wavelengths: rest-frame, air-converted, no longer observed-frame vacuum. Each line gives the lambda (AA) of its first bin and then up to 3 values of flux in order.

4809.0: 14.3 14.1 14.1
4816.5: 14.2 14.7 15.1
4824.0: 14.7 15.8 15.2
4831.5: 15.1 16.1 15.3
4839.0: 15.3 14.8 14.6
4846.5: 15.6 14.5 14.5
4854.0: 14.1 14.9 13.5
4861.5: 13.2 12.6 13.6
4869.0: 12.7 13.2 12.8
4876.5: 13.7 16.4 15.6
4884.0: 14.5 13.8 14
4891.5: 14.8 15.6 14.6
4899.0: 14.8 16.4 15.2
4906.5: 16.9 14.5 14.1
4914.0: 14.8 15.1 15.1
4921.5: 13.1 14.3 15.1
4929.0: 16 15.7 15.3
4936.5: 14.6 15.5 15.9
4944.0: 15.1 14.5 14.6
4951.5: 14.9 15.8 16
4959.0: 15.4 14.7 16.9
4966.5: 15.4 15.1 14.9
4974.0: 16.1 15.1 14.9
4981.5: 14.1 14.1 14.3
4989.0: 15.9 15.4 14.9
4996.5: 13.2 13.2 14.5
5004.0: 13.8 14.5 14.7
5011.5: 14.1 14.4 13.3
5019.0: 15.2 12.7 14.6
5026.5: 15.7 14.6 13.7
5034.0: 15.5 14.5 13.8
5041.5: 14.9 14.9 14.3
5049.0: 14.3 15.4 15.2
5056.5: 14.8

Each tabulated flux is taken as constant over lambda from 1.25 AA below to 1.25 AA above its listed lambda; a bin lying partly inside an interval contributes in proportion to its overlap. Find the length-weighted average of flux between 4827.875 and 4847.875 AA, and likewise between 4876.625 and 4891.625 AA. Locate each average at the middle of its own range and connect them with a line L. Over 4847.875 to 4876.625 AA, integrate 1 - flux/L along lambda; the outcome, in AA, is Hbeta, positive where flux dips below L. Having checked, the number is 2.7 AA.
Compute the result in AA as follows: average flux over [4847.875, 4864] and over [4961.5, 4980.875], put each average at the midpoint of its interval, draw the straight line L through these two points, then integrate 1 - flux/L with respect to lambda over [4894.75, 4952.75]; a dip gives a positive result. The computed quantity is -0.94 AA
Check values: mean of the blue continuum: 14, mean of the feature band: 15.1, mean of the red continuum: 15.4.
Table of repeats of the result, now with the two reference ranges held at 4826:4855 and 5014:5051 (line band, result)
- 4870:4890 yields 0.9 AA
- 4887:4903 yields -0.1 AA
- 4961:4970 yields -0.6 AA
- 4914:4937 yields -0.2 AA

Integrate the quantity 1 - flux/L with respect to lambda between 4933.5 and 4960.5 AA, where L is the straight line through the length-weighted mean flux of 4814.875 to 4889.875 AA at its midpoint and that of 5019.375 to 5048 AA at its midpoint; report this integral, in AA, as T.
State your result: -1.4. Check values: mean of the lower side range 14.5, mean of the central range 15.2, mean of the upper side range 14.5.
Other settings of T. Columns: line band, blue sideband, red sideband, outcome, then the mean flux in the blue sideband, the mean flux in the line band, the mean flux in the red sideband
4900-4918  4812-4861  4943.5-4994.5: -0.34 AA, 14.8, 15.3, 15.2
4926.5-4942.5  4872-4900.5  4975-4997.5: -0.91 AA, 14.6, 15.5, 14.7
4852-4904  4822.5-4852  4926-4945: 3.37 AA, 15.1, 14.3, 15.4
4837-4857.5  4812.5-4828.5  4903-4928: -0.02 AA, 14.8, 14.8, 14.8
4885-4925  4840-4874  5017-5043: -2.04 AA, 14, 14.8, 14.5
